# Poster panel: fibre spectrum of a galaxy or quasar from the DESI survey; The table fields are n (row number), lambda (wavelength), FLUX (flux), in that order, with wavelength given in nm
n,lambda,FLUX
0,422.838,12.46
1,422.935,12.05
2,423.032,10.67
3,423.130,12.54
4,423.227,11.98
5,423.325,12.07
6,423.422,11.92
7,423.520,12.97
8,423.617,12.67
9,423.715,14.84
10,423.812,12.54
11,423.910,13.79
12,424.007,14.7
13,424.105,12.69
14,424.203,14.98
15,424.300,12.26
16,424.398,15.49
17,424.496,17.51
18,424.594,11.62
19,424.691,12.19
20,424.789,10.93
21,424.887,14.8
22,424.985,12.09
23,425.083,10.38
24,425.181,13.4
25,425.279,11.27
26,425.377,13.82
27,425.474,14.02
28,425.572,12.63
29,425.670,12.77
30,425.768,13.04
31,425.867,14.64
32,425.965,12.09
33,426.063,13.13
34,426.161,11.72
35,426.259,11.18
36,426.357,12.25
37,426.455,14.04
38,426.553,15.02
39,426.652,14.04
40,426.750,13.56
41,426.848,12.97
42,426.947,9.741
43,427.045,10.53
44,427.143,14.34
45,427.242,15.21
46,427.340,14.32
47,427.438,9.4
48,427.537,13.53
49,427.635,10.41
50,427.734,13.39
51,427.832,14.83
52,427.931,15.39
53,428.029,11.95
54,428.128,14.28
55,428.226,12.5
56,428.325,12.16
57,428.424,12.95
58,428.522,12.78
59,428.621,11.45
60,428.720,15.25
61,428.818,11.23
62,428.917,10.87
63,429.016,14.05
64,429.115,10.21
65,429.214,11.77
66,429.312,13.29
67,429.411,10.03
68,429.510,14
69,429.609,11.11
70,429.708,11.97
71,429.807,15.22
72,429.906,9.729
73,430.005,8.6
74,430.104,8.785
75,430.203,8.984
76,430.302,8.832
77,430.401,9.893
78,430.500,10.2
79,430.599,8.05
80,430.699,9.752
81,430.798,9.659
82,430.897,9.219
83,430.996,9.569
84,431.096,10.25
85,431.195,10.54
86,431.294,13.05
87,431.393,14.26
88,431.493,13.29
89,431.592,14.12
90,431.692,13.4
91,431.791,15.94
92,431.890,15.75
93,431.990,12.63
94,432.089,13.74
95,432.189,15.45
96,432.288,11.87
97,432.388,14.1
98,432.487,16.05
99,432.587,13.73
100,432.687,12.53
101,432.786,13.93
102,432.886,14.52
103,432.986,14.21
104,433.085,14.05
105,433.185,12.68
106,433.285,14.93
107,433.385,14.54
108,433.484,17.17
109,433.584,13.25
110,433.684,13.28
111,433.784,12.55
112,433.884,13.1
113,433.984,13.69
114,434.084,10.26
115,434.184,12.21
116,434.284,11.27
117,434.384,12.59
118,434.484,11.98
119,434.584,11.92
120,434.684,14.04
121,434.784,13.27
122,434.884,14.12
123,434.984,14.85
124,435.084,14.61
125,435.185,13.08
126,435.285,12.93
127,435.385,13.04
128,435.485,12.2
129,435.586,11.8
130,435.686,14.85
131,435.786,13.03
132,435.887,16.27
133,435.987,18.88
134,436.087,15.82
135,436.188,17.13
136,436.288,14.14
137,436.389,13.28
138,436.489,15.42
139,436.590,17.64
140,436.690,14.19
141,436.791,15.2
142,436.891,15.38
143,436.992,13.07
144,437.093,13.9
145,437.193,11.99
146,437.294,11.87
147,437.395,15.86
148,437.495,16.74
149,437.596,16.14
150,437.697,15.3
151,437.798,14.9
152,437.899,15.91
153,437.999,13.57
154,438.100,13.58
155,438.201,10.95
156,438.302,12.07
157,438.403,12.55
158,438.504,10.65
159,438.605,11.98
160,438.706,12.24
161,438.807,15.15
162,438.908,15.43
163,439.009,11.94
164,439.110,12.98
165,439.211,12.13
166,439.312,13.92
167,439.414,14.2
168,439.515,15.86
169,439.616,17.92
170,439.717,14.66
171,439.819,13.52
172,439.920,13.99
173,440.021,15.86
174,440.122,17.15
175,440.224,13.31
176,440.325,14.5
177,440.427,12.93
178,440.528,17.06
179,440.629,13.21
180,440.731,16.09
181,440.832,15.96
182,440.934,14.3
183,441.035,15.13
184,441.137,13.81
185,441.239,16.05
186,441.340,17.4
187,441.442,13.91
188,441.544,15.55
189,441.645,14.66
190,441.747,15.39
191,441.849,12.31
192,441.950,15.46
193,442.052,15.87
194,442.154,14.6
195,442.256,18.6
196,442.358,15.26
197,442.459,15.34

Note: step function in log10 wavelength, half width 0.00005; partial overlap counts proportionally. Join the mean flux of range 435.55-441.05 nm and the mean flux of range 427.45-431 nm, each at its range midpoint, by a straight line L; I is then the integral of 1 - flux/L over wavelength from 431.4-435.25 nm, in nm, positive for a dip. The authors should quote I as -0.25 nm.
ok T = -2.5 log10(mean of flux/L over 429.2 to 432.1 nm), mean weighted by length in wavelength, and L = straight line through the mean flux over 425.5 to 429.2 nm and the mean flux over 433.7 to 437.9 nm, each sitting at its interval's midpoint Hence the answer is 0.16 mag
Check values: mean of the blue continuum 12.8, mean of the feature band 11.5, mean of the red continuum 14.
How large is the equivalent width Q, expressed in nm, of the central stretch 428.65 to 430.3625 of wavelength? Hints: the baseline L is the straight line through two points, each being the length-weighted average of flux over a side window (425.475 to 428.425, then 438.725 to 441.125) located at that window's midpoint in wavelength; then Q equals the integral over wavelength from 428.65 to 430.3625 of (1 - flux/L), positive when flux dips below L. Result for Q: 0.242 nm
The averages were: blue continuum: 12.9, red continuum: 14.6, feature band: 11.4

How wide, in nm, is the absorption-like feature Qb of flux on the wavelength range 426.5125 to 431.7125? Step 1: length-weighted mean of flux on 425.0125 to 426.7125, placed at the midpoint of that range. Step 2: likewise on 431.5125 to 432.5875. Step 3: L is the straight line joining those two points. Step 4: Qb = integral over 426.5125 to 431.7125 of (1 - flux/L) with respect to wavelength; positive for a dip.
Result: 0.63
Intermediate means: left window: 12.9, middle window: 11.9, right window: 14.3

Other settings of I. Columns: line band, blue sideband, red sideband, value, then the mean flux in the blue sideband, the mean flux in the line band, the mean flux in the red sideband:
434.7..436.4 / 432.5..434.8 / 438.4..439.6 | -0.123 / 13.3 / 14.3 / 13.4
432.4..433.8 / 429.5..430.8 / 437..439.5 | -0.326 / 10.3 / 14.1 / 13.6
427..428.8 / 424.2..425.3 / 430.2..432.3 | -0.082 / 13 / 13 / 11.8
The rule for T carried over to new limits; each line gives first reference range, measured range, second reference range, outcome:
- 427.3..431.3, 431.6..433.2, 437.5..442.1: -0.139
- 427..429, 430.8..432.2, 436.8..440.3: 0.041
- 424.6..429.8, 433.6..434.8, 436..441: 0.102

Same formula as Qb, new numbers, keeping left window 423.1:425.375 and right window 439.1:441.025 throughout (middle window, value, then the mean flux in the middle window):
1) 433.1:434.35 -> 0.072 nm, 13.3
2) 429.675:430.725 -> 0.285 nm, 9.97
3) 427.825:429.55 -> 0.110 nm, 12.7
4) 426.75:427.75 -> 0.072 nm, 12.4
